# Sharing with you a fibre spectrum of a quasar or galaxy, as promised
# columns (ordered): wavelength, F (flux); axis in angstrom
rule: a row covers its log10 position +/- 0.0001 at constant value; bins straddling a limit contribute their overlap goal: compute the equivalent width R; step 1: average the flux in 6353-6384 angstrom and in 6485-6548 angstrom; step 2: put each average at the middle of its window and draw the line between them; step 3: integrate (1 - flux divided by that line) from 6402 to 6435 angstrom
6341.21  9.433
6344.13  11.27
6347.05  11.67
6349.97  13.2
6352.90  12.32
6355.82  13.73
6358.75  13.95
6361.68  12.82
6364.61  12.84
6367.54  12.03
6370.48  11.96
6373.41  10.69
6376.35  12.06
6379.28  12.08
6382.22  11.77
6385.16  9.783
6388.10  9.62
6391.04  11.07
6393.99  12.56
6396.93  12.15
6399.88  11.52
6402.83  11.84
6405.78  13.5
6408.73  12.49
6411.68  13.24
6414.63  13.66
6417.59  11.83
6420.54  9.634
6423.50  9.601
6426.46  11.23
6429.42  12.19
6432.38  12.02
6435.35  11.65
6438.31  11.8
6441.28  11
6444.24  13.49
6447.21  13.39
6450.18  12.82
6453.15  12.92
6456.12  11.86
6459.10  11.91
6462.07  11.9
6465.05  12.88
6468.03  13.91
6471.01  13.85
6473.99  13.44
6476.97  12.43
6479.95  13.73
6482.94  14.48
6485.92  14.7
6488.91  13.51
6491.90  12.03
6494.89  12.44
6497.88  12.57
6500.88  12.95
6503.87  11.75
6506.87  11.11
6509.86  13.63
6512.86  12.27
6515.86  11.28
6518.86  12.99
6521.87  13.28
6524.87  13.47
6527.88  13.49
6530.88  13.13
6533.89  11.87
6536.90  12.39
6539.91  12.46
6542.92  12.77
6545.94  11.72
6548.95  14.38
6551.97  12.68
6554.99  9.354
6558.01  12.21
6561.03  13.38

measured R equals 1.4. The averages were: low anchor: 12.4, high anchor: 12.7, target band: 11.9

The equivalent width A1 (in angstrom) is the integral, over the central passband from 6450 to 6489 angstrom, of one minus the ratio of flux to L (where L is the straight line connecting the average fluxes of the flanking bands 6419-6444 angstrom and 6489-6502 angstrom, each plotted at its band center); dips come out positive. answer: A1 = -3.6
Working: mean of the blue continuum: 11.3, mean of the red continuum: 12.6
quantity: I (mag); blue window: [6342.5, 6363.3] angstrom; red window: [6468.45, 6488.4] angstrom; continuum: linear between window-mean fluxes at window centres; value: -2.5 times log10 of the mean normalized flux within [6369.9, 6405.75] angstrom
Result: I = 0.13 mag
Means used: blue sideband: 12.7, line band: 11.5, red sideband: 13.8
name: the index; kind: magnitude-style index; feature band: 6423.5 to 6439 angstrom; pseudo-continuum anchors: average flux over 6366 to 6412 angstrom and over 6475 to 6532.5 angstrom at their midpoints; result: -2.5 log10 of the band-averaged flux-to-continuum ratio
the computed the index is 0.06 mag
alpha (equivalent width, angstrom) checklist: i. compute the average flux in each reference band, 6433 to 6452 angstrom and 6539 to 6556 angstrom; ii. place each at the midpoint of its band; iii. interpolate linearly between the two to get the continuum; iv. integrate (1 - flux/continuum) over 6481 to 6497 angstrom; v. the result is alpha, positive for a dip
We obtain -1.40 angstrom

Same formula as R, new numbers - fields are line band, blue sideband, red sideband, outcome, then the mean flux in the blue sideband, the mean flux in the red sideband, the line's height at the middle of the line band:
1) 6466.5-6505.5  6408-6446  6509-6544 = -2.7 angstrom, 11.8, 12.7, 12.4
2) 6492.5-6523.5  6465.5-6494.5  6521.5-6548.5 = 1.7 angstrom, 13.5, 12.8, 13.1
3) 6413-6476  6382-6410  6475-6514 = 0.1 angstrom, 11.6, 12.9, 12.3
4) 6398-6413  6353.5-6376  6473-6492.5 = 0.4 angstrom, 12.5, 13.5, 12.9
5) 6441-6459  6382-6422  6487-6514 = -0.8 angstrom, 11.8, 12.5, 12.1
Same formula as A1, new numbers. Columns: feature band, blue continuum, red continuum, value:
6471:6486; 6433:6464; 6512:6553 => -1.5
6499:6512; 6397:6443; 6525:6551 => 0.2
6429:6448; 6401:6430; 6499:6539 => -0.2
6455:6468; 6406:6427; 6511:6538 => -0.2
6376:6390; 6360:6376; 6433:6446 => 1.3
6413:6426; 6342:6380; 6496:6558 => 1.2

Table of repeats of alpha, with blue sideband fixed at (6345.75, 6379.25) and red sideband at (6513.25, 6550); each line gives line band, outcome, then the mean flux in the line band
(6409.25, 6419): -0.25 angstrom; 12.9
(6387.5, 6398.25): 0.89 angstrom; 11.5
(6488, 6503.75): 0.11 angstrom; 12.6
